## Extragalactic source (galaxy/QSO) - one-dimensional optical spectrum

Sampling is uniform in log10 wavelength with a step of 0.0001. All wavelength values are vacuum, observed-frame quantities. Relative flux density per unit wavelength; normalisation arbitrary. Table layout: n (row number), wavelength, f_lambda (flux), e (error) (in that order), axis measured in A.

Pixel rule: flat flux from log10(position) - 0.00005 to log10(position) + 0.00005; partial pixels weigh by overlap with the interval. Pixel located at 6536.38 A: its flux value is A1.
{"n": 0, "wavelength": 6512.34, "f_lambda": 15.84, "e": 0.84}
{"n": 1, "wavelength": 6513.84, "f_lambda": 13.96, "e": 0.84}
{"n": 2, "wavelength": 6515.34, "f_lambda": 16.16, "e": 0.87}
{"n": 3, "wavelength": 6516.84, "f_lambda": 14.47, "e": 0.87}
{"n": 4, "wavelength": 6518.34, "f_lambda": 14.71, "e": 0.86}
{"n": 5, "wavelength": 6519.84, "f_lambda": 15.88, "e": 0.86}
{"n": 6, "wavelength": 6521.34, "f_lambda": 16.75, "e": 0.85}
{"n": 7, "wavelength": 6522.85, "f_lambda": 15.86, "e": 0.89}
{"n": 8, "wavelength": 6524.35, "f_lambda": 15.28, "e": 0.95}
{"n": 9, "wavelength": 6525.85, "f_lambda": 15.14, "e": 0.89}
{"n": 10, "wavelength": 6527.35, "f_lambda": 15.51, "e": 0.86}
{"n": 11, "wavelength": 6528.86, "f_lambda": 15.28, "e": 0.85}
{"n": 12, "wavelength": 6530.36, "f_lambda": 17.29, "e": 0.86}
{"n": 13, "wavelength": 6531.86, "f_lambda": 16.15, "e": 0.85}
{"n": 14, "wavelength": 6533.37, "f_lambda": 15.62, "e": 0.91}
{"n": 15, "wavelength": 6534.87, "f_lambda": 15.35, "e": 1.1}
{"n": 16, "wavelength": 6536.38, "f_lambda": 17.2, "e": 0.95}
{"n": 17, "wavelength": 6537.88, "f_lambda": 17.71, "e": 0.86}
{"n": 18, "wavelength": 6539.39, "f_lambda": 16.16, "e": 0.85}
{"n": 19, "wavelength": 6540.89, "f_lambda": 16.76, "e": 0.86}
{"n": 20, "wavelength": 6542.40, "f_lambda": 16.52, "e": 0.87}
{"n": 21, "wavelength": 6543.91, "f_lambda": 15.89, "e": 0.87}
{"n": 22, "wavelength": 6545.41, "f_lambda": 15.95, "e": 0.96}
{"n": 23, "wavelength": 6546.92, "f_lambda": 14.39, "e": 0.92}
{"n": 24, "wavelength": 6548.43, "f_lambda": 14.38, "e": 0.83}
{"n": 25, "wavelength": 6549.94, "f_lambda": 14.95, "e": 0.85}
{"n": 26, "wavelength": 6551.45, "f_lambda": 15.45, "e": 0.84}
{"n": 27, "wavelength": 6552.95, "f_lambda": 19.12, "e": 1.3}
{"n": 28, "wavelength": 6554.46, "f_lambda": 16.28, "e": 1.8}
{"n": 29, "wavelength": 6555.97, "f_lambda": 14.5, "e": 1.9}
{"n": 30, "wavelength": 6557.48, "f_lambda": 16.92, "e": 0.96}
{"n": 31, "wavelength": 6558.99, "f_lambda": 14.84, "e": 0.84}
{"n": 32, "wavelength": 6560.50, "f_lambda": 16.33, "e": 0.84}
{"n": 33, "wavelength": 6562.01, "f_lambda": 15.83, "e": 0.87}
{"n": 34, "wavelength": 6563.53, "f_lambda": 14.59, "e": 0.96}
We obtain 17.2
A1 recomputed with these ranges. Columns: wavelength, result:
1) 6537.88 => 17.71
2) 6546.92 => 14.39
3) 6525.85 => 15.14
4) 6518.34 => 14.71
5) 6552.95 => 19.12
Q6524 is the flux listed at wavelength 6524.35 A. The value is 15.28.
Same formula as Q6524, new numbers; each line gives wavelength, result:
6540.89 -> 16.76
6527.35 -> 15.51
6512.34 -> 15.84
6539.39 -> 16.16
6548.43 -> 14.38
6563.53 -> 14.59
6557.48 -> 16.92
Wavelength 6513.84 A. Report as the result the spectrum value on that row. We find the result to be 13.96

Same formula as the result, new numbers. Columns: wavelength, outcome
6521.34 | 16.75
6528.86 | 15.28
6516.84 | 14.47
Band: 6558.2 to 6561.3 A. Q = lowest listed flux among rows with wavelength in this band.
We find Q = 14.84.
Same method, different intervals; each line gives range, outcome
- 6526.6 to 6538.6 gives 15.28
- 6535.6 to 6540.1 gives 16.16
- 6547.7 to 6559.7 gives 14.38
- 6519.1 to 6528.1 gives 15.14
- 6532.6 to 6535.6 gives 15.35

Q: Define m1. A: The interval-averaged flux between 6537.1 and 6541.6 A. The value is 16.9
